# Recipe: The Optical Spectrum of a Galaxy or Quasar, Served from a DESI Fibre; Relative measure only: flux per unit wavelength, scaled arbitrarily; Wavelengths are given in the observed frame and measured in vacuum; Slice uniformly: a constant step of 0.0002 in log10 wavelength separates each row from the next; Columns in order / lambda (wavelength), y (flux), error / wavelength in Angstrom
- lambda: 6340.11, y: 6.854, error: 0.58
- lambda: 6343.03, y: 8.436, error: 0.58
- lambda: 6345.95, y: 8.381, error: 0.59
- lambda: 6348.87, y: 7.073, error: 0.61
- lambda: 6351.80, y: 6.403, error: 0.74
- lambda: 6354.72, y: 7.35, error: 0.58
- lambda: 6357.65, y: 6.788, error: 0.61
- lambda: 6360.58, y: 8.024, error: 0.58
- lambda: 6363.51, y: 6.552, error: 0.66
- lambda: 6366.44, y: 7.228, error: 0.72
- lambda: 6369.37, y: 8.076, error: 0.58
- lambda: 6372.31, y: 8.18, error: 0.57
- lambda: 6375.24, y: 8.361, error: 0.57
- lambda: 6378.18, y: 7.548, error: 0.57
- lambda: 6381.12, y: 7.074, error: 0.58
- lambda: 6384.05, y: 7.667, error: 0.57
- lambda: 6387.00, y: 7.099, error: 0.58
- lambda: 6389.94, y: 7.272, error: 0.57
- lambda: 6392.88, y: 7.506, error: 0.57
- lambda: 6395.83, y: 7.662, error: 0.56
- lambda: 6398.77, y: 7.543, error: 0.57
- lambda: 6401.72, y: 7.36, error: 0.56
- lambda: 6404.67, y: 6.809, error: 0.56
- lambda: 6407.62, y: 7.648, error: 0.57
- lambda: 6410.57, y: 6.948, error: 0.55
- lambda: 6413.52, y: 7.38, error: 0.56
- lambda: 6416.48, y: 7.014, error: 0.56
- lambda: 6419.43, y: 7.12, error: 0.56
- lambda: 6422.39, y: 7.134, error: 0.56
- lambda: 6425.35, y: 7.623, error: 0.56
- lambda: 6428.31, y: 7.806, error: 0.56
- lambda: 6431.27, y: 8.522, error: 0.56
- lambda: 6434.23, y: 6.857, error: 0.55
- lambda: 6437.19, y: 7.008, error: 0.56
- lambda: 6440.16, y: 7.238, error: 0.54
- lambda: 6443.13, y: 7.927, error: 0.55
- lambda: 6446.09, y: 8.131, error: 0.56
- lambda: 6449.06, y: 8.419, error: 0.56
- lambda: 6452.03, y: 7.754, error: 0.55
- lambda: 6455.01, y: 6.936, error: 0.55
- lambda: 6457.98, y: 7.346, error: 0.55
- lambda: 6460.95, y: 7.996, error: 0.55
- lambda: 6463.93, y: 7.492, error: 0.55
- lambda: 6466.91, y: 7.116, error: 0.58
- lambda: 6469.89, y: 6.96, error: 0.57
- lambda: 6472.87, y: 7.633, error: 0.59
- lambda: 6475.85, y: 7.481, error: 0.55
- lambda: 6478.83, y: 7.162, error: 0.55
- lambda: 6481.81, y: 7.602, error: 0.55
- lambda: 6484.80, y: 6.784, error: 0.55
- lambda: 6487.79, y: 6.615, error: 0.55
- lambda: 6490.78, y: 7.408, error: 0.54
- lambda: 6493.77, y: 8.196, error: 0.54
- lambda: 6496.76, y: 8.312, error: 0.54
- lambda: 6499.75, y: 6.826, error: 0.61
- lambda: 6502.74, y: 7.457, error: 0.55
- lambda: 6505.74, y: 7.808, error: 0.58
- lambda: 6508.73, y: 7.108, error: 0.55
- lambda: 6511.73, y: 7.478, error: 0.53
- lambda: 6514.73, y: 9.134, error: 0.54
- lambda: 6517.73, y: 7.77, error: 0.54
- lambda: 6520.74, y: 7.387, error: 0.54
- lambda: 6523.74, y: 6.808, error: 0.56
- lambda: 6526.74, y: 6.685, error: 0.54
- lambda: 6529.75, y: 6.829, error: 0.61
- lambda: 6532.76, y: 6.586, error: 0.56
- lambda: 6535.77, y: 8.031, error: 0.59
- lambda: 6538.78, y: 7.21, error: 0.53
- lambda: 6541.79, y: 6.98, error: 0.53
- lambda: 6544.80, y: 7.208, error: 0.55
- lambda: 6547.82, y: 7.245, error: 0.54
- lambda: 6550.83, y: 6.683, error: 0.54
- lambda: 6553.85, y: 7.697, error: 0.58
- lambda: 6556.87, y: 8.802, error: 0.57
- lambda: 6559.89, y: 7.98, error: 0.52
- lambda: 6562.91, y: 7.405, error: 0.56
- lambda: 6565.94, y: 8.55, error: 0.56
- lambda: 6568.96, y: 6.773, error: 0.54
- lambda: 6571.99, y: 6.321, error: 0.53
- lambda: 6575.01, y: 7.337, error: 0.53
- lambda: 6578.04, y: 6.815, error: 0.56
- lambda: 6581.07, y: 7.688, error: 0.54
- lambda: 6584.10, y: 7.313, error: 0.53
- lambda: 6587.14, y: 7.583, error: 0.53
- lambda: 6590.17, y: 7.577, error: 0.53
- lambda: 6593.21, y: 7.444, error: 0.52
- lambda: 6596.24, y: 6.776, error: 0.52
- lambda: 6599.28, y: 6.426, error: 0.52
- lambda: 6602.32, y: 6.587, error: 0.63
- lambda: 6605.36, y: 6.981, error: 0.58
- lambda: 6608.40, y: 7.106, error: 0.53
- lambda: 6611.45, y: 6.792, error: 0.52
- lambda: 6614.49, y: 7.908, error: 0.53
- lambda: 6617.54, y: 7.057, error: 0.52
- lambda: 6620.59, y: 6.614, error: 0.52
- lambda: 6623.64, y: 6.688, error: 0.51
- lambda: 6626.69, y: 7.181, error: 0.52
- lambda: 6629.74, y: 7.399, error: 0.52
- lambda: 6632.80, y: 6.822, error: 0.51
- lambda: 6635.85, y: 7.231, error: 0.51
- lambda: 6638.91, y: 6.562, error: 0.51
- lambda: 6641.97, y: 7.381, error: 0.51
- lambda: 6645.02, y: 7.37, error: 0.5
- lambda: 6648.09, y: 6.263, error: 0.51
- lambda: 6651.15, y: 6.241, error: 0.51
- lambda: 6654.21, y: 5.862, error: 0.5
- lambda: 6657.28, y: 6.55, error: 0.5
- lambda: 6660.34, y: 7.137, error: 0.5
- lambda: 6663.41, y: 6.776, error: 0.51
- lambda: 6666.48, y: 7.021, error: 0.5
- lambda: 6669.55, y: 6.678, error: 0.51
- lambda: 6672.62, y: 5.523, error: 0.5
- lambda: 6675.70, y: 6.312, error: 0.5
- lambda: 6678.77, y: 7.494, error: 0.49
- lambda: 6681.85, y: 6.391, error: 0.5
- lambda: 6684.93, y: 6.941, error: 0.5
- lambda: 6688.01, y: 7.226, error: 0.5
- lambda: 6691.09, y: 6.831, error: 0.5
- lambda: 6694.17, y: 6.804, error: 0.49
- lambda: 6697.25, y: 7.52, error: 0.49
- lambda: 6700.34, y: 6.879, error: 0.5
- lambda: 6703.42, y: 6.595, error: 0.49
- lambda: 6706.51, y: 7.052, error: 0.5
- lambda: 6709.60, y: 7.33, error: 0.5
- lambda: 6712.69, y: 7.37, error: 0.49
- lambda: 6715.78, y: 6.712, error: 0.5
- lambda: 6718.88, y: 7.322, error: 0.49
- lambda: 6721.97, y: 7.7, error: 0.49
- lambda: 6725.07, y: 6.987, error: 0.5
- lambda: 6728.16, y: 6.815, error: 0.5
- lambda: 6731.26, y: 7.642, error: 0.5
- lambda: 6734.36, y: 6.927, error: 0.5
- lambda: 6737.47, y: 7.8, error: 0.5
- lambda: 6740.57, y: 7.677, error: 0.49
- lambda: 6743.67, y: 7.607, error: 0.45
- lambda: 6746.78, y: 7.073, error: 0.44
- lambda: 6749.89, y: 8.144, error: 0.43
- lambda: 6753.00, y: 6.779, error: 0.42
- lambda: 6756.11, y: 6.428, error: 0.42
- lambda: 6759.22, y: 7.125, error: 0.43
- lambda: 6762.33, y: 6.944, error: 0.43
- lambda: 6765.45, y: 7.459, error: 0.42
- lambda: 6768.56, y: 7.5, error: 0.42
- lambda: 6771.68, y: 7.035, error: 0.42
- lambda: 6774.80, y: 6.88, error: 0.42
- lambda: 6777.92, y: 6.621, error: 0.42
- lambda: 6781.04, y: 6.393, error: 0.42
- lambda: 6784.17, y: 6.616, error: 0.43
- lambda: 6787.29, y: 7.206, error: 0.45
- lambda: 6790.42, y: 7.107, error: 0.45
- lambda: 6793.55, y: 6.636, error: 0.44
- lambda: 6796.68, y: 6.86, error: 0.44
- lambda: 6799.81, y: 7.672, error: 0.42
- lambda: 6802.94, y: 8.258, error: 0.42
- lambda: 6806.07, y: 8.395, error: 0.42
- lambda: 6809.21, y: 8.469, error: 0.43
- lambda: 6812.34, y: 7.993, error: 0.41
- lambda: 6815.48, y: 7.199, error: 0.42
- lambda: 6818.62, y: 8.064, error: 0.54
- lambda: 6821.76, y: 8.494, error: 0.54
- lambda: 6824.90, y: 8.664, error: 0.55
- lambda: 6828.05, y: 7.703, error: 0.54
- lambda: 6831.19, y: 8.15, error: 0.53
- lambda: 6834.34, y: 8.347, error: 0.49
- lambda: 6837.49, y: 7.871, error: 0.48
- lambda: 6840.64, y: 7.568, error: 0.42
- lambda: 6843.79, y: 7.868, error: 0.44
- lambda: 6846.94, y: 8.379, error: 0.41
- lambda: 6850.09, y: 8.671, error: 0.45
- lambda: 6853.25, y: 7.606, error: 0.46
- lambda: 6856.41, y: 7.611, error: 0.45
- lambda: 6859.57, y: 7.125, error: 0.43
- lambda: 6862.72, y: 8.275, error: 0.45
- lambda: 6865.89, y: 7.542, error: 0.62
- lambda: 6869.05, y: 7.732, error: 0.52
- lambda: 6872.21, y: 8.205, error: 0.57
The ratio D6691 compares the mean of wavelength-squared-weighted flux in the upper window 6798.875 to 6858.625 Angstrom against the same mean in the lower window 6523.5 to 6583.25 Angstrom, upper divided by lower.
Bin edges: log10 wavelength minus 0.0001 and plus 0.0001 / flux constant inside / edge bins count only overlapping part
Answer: 1.20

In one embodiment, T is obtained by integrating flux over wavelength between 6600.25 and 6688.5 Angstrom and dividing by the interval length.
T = 6.82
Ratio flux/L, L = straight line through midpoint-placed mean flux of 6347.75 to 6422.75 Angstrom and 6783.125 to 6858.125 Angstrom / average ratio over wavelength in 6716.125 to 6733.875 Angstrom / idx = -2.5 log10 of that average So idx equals 0.07 mag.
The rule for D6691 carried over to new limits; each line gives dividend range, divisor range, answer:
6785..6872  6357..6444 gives 1.20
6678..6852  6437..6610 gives 1.08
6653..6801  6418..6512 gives 1.01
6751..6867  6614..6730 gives 1.14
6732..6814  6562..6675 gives 1.10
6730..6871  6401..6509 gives 1.13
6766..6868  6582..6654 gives 1.16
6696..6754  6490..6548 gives 1.04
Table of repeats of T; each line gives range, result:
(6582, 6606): 7.1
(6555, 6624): 7.25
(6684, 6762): 7.17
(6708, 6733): 7.23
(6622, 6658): 6.8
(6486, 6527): 7.52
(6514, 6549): 7.28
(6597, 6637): 6.98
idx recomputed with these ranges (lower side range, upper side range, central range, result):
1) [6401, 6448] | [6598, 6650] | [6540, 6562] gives -0.057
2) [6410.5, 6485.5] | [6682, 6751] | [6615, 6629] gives 0.046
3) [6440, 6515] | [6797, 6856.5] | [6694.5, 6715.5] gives 0.113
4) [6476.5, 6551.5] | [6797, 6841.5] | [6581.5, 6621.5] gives 0.063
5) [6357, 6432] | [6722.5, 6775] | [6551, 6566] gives -0.079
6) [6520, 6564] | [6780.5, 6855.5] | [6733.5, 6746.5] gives 0.022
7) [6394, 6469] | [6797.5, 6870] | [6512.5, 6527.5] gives -0.002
